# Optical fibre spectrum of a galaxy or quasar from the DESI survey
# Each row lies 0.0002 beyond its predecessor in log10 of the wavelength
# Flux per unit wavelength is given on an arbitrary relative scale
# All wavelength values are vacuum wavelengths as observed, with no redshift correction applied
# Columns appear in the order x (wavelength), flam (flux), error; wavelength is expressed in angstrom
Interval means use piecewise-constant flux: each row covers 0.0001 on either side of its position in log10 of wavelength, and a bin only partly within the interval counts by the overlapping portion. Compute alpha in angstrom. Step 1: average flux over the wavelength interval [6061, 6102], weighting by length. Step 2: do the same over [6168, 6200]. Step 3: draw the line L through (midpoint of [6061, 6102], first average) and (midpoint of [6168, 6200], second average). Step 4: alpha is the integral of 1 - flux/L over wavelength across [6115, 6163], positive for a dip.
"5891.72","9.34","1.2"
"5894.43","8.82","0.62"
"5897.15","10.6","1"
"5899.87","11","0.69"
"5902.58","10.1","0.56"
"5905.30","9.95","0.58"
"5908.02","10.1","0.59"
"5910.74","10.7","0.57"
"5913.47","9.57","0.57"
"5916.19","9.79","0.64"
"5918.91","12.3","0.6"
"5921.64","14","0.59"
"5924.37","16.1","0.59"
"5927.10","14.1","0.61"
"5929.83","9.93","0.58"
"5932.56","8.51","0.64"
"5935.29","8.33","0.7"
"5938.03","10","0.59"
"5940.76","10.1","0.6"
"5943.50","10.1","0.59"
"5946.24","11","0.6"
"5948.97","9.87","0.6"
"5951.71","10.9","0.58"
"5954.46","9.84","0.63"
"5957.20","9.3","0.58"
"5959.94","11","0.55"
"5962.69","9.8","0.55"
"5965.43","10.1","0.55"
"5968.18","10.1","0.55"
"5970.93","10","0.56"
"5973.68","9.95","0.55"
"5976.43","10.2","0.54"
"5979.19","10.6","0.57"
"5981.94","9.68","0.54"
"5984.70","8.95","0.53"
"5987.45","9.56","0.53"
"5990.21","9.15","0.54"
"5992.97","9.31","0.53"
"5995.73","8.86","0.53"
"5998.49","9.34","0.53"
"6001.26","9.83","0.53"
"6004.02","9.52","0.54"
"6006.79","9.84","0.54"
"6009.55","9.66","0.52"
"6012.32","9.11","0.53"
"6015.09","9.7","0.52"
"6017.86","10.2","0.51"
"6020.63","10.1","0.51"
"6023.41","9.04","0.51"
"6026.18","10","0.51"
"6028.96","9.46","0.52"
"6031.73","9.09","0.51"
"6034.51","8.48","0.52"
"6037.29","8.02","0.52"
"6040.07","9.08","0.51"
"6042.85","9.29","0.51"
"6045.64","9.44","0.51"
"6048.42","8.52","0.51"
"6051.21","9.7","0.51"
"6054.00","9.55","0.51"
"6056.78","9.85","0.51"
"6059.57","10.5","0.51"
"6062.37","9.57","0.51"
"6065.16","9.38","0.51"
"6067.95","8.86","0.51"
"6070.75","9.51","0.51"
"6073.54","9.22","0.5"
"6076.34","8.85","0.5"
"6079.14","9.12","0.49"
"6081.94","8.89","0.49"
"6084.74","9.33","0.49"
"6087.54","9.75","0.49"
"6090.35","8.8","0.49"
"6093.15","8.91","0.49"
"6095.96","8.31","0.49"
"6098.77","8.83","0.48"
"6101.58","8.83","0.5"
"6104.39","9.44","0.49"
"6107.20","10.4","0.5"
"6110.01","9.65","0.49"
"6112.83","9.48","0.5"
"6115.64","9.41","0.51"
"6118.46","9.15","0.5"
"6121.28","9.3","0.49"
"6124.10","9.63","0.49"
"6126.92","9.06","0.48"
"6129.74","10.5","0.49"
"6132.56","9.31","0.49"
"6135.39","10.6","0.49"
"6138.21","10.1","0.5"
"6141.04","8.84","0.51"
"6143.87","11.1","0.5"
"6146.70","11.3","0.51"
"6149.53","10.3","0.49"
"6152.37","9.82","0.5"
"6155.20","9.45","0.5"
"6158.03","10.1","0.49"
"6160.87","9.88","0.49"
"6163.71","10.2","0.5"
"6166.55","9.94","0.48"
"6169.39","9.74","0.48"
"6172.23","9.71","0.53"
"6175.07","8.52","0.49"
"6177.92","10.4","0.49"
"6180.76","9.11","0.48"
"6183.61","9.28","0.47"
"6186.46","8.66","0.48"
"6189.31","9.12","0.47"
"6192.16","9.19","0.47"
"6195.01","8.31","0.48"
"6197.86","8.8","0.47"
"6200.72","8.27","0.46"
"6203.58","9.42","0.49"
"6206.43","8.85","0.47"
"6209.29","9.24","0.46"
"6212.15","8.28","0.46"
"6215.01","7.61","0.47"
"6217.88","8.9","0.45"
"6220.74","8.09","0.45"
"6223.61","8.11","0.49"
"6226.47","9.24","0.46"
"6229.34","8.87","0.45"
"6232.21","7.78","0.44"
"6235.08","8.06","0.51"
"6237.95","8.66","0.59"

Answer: -4.0 angstrom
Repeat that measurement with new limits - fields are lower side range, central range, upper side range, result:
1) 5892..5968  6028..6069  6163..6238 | 2.4 angstrom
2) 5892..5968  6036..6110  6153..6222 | 4.0 angstrom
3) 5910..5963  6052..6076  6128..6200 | 1.5 angstrom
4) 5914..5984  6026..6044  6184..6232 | 1.7 angstrom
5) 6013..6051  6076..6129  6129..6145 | 3.0 angstrom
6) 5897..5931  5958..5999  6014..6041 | 1.9 angstrom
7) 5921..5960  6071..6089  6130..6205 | 1.5 angstrom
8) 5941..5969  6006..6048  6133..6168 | 3.4 angstrom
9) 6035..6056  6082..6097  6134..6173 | 0.7 angstrom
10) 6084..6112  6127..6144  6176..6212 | -1.4 angstrom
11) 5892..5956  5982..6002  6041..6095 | 1.4 angstrom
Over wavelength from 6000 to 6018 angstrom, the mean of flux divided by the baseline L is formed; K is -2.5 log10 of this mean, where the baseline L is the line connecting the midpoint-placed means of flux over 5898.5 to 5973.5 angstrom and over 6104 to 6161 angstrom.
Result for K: 0.07 mag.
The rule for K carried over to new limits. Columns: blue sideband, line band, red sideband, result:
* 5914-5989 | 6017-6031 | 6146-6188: 0.06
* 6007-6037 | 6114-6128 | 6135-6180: 0.06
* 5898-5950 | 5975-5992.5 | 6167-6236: 0.08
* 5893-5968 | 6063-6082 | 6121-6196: 0.10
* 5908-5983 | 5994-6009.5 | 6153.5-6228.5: 0.08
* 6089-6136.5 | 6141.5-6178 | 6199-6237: -0.11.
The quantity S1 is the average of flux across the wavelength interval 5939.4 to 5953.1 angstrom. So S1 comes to 10.4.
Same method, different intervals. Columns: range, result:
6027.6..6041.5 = 8.83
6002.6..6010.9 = 9.68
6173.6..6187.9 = 9.19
